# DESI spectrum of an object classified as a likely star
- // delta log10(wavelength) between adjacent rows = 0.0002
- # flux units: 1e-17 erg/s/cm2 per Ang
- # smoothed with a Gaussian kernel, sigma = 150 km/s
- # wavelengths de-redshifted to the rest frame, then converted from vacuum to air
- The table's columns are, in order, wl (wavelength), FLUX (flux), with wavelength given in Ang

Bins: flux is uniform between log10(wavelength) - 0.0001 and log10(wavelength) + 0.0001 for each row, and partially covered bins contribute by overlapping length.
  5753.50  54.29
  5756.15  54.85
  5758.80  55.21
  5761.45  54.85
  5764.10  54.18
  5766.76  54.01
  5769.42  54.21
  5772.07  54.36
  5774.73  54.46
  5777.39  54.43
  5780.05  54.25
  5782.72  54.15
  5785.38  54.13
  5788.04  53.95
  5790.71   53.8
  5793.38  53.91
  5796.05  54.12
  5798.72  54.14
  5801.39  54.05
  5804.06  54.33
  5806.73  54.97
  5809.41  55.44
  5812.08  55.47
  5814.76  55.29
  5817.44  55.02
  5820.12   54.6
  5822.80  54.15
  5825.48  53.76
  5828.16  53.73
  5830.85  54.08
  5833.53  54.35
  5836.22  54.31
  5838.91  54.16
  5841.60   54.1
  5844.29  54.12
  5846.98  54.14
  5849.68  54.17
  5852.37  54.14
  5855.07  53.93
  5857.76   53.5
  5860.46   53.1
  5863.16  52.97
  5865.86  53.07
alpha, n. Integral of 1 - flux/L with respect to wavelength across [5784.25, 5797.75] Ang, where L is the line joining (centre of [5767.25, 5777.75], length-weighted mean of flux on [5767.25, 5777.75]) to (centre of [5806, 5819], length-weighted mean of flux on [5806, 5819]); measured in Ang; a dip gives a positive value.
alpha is 0.2 Ang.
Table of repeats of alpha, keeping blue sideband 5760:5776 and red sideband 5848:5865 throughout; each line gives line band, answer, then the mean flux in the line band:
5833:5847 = -0.1 Ang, 54.2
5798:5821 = -0.3 Ang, 54.8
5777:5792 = 0.0 Ang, 54.1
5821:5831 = 0.0 Ang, 53.9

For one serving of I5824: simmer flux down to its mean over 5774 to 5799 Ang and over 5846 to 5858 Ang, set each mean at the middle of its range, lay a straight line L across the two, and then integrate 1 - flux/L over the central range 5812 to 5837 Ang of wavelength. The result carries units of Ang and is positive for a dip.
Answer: -0.2 Ang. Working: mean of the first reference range 54.1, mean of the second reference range 54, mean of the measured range 54.4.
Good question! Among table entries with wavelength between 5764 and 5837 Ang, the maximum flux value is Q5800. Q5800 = 55.47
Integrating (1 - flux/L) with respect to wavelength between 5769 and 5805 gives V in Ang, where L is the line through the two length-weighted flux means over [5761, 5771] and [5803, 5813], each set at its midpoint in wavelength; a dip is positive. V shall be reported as 0.34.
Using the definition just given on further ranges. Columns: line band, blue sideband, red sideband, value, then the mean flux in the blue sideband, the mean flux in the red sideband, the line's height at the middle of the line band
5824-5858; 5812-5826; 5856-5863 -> -0.1 Ang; 54.7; 53.3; 53.9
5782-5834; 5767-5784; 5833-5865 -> -0.3 Ang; 54.3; 53.9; 54.1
